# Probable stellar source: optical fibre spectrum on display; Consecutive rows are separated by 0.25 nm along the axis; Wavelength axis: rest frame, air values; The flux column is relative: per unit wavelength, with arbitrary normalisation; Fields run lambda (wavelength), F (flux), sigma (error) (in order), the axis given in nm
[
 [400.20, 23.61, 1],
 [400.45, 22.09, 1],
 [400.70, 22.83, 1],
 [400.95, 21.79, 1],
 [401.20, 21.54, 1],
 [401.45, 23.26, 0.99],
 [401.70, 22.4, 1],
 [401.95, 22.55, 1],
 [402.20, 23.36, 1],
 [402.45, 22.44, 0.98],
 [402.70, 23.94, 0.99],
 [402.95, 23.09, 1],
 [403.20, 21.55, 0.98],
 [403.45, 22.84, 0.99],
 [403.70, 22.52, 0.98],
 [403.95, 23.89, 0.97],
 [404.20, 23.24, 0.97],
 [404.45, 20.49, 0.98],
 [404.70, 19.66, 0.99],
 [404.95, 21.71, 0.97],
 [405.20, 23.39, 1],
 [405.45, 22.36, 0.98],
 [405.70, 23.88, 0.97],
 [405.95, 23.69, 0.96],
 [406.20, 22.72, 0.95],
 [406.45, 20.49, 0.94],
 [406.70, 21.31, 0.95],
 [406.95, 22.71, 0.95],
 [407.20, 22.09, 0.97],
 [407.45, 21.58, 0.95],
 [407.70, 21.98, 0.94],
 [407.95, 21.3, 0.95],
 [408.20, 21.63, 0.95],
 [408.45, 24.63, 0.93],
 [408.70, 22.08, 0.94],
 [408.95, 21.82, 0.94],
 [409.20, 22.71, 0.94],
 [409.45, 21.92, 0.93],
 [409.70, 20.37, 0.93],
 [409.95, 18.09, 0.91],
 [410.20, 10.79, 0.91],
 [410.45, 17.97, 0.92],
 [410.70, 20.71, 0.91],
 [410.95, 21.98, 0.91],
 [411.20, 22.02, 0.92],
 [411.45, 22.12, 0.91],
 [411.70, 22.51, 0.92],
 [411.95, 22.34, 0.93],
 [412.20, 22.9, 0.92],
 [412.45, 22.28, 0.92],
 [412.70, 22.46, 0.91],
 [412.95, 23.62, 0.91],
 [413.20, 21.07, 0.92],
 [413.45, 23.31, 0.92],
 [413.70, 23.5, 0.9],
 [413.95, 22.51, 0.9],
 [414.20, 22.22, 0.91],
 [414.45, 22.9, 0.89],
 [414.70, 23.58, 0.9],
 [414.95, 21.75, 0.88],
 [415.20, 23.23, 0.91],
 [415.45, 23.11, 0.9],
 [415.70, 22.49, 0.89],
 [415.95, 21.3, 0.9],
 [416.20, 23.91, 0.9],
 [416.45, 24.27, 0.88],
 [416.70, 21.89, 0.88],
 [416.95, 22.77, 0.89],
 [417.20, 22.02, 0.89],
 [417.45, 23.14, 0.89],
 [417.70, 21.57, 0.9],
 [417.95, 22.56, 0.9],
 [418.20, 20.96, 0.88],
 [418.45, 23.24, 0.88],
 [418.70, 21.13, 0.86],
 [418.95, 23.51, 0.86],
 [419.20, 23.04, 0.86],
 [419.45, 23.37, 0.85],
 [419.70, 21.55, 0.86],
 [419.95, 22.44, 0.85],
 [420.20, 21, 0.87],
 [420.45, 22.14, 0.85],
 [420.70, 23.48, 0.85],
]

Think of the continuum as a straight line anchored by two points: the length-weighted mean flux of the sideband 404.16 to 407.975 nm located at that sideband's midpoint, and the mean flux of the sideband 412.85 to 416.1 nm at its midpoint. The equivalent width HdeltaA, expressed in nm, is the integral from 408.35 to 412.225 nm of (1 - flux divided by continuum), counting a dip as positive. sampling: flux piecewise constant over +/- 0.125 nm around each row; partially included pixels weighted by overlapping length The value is 0.26 nm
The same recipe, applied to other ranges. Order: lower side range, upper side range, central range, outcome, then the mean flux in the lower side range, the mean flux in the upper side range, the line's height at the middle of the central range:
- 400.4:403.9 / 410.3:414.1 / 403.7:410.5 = 0.257 nm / 22.6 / 22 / 22.3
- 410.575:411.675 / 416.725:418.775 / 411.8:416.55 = -0.173 nm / 21.8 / 22.2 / 22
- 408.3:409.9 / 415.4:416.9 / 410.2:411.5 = 0.136 nm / 22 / 22.8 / 22.2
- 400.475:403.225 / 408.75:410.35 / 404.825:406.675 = -0.136 nm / 22.6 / 19.4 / 21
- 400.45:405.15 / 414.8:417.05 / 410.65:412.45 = 0.039 nm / 22.4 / 22.8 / 22.6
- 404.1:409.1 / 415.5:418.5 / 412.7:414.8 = -0.039 nm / 22.1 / 22.5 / 22.4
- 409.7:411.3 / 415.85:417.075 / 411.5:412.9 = -0.188 nm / 18.7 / 22.9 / 19.9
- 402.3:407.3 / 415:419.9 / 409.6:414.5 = 0.269 nm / 22.4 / 22.6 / 22.5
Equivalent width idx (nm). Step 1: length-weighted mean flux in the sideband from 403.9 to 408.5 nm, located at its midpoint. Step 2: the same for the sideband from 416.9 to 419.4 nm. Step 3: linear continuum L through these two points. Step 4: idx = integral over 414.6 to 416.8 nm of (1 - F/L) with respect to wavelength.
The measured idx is -0.05 nm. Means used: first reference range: 22.2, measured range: 22.8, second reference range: 22.4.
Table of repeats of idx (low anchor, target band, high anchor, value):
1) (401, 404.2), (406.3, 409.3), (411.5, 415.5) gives 0.093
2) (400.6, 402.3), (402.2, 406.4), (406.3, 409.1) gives -0.057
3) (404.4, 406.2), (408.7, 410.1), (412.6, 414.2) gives 0.099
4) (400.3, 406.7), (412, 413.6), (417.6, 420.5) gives -0.021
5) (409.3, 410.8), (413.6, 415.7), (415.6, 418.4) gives -0.175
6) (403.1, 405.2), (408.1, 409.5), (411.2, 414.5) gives -0.011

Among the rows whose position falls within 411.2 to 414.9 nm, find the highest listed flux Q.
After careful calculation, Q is 23.62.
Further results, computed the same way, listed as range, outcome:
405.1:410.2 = 24.63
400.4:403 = 23.94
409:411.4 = 22.71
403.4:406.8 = 23.89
